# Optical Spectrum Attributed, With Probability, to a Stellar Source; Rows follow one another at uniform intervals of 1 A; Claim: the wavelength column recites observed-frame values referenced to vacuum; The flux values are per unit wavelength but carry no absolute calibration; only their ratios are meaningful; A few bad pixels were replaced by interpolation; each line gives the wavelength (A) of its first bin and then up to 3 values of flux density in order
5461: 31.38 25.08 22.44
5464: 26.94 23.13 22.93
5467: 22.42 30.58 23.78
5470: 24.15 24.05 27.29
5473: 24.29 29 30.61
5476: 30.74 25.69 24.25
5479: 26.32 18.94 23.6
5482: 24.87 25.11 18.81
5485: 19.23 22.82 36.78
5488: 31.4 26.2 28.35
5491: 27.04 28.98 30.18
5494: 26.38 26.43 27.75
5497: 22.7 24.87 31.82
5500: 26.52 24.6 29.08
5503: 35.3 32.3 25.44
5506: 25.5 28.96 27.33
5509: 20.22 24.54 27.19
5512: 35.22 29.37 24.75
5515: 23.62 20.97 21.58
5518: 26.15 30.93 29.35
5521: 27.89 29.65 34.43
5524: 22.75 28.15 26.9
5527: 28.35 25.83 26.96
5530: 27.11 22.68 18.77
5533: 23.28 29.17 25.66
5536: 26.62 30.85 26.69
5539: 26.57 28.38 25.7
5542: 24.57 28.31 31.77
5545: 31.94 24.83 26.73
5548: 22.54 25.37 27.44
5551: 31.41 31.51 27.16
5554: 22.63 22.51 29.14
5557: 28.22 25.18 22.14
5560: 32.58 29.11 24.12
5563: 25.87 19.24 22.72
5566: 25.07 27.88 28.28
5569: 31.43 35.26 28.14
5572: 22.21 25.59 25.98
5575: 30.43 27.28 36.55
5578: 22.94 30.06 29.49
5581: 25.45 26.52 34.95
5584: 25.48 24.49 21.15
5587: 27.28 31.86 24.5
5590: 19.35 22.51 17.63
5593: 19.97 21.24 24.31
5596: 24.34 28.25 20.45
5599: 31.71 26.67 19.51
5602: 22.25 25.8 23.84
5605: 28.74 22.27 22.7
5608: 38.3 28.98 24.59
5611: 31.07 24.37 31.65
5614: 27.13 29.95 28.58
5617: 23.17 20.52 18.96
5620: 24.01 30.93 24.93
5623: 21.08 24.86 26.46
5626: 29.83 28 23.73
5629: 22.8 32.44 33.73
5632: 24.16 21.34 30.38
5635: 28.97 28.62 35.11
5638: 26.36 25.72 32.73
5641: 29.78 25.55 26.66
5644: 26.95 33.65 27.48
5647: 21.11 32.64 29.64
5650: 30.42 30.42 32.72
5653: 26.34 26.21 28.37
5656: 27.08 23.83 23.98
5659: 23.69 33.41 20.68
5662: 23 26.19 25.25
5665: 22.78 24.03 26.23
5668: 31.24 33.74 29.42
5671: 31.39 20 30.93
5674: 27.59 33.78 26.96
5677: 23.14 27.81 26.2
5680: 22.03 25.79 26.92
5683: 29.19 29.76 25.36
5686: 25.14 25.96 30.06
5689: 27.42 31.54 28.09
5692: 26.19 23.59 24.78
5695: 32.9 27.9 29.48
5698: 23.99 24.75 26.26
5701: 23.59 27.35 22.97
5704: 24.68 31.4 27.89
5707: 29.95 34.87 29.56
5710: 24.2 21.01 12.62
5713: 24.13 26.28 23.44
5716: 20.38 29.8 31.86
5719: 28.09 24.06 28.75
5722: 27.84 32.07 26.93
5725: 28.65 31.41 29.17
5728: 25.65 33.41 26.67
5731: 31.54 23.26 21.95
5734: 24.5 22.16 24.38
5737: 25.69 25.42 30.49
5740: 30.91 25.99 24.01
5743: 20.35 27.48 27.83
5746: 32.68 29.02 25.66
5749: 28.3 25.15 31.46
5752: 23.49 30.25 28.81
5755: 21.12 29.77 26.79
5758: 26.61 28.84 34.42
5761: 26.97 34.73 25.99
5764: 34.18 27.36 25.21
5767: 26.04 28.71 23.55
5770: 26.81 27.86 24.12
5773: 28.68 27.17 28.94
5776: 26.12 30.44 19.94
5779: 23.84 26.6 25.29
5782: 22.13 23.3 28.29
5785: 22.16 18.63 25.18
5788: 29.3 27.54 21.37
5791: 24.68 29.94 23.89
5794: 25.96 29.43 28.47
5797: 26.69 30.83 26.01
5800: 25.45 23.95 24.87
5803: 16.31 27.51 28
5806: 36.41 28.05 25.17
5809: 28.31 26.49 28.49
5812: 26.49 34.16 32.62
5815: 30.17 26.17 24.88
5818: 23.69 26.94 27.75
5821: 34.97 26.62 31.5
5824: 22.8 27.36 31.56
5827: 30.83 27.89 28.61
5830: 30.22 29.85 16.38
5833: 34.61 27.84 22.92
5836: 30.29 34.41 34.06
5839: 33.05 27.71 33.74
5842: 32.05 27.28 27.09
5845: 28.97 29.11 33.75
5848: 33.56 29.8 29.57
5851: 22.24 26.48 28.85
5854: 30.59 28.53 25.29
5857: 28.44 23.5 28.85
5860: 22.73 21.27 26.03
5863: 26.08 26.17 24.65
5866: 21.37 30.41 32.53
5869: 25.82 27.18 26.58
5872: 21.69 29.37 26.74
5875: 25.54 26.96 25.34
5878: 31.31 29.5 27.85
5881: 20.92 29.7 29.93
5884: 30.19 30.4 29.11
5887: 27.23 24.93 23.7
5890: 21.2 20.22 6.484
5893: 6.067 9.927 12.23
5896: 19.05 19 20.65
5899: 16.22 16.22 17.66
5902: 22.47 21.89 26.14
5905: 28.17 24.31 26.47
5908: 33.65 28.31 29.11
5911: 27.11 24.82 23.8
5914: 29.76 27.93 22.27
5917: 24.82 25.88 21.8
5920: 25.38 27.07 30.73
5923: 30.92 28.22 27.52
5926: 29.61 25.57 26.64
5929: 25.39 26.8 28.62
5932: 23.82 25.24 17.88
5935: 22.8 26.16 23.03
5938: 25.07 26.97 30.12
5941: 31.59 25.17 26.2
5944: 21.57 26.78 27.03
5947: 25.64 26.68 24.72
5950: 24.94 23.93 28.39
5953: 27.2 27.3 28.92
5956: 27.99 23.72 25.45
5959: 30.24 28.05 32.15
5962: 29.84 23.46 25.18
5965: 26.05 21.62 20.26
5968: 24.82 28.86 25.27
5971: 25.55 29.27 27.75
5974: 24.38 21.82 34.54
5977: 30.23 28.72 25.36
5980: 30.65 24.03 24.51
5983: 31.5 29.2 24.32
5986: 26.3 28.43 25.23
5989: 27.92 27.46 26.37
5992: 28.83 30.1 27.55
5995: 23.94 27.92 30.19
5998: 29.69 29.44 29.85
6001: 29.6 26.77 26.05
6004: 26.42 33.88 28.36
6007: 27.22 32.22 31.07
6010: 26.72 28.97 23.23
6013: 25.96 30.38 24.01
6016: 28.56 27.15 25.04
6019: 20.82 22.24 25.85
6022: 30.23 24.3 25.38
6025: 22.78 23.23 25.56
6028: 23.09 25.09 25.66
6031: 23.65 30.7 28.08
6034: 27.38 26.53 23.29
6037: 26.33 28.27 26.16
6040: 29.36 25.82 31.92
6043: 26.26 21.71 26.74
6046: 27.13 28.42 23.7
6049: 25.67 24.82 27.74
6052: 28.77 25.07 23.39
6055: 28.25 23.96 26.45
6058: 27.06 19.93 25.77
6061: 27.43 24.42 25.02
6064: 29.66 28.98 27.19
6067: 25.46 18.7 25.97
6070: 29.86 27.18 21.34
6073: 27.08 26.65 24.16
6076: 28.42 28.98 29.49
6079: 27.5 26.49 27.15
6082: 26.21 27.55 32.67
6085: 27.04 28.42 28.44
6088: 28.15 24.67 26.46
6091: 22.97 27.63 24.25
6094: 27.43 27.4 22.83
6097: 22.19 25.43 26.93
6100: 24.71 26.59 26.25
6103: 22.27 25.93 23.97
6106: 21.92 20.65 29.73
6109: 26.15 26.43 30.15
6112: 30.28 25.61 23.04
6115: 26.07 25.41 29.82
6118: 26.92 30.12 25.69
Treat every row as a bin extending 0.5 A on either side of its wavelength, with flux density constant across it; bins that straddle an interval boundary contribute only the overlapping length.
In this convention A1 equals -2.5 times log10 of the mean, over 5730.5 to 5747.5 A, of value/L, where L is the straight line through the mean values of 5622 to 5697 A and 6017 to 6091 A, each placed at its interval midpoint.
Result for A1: 0.03 mag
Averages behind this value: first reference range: 27.4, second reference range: 26.2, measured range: 26.3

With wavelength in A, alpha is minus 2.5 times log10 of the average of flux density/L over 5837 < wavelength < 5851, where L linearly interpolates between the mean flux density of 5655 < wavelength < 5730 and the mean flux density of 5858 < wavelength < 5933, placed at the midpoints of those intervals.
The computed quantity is -0.202 mag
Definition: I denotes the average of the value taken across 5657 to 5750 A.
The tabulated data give 26.8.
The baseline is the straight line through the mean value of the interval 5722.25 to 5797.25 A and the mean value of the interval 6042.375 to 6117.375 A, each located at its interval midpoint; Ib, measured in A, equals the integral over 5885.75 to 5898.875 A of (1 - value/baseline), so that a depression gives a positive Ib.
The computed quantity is 4.2 A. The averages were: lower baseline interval 26.9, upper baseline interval 26.1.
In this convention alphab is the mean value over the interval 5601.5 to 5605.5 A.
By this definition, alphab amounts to 25.2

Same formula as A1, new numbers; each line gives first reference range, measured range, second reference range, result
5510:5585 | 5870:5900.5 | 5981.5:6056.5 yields 0.177 mag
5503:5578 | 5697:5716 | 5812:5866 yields 0.092 mag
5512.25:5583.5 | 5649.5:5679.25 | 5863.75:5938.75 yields -0.038 mag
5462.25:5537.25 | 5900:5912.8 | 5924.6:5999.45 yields 0.052 mag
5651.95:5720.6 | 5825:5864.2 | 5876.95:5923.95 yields -0.154 mag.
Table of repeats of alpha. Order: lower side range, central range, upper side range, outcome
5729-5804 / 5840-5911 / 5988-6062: 0.05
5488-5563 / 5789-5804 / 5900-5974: 0.03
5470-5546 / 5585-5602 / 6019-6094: 0.13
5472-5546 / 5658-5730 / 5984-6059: -0.01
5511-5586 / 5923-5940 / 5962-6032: 0.04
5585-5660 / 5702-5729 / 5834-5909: -0.03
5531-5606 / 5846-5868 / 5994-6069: -0.03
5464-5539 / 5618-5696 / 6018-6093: -0.03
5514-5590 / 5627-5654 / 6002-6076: -0.06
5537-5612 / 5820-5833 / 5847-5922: -0.13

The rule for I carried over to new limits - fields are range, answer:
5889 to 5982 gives 25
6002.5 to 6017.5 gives 28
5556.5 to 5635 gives 26.2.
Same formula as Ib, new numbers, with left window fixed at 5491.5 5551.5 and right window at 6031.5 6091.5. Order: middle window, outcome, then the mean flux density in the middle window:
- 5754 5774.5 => -0.7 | 27.8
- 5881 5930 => 4.8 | 24.1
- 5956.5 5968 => 0.3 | 26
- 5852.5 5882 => 0.2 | 26.6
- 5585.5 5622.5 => 2.4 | 25.2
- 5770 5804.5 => 1.5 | 25.6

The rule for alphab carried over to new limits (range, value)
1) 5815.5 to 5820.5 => 25.9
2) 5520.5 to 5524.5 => 28.7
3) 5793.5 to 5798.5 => 28.3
